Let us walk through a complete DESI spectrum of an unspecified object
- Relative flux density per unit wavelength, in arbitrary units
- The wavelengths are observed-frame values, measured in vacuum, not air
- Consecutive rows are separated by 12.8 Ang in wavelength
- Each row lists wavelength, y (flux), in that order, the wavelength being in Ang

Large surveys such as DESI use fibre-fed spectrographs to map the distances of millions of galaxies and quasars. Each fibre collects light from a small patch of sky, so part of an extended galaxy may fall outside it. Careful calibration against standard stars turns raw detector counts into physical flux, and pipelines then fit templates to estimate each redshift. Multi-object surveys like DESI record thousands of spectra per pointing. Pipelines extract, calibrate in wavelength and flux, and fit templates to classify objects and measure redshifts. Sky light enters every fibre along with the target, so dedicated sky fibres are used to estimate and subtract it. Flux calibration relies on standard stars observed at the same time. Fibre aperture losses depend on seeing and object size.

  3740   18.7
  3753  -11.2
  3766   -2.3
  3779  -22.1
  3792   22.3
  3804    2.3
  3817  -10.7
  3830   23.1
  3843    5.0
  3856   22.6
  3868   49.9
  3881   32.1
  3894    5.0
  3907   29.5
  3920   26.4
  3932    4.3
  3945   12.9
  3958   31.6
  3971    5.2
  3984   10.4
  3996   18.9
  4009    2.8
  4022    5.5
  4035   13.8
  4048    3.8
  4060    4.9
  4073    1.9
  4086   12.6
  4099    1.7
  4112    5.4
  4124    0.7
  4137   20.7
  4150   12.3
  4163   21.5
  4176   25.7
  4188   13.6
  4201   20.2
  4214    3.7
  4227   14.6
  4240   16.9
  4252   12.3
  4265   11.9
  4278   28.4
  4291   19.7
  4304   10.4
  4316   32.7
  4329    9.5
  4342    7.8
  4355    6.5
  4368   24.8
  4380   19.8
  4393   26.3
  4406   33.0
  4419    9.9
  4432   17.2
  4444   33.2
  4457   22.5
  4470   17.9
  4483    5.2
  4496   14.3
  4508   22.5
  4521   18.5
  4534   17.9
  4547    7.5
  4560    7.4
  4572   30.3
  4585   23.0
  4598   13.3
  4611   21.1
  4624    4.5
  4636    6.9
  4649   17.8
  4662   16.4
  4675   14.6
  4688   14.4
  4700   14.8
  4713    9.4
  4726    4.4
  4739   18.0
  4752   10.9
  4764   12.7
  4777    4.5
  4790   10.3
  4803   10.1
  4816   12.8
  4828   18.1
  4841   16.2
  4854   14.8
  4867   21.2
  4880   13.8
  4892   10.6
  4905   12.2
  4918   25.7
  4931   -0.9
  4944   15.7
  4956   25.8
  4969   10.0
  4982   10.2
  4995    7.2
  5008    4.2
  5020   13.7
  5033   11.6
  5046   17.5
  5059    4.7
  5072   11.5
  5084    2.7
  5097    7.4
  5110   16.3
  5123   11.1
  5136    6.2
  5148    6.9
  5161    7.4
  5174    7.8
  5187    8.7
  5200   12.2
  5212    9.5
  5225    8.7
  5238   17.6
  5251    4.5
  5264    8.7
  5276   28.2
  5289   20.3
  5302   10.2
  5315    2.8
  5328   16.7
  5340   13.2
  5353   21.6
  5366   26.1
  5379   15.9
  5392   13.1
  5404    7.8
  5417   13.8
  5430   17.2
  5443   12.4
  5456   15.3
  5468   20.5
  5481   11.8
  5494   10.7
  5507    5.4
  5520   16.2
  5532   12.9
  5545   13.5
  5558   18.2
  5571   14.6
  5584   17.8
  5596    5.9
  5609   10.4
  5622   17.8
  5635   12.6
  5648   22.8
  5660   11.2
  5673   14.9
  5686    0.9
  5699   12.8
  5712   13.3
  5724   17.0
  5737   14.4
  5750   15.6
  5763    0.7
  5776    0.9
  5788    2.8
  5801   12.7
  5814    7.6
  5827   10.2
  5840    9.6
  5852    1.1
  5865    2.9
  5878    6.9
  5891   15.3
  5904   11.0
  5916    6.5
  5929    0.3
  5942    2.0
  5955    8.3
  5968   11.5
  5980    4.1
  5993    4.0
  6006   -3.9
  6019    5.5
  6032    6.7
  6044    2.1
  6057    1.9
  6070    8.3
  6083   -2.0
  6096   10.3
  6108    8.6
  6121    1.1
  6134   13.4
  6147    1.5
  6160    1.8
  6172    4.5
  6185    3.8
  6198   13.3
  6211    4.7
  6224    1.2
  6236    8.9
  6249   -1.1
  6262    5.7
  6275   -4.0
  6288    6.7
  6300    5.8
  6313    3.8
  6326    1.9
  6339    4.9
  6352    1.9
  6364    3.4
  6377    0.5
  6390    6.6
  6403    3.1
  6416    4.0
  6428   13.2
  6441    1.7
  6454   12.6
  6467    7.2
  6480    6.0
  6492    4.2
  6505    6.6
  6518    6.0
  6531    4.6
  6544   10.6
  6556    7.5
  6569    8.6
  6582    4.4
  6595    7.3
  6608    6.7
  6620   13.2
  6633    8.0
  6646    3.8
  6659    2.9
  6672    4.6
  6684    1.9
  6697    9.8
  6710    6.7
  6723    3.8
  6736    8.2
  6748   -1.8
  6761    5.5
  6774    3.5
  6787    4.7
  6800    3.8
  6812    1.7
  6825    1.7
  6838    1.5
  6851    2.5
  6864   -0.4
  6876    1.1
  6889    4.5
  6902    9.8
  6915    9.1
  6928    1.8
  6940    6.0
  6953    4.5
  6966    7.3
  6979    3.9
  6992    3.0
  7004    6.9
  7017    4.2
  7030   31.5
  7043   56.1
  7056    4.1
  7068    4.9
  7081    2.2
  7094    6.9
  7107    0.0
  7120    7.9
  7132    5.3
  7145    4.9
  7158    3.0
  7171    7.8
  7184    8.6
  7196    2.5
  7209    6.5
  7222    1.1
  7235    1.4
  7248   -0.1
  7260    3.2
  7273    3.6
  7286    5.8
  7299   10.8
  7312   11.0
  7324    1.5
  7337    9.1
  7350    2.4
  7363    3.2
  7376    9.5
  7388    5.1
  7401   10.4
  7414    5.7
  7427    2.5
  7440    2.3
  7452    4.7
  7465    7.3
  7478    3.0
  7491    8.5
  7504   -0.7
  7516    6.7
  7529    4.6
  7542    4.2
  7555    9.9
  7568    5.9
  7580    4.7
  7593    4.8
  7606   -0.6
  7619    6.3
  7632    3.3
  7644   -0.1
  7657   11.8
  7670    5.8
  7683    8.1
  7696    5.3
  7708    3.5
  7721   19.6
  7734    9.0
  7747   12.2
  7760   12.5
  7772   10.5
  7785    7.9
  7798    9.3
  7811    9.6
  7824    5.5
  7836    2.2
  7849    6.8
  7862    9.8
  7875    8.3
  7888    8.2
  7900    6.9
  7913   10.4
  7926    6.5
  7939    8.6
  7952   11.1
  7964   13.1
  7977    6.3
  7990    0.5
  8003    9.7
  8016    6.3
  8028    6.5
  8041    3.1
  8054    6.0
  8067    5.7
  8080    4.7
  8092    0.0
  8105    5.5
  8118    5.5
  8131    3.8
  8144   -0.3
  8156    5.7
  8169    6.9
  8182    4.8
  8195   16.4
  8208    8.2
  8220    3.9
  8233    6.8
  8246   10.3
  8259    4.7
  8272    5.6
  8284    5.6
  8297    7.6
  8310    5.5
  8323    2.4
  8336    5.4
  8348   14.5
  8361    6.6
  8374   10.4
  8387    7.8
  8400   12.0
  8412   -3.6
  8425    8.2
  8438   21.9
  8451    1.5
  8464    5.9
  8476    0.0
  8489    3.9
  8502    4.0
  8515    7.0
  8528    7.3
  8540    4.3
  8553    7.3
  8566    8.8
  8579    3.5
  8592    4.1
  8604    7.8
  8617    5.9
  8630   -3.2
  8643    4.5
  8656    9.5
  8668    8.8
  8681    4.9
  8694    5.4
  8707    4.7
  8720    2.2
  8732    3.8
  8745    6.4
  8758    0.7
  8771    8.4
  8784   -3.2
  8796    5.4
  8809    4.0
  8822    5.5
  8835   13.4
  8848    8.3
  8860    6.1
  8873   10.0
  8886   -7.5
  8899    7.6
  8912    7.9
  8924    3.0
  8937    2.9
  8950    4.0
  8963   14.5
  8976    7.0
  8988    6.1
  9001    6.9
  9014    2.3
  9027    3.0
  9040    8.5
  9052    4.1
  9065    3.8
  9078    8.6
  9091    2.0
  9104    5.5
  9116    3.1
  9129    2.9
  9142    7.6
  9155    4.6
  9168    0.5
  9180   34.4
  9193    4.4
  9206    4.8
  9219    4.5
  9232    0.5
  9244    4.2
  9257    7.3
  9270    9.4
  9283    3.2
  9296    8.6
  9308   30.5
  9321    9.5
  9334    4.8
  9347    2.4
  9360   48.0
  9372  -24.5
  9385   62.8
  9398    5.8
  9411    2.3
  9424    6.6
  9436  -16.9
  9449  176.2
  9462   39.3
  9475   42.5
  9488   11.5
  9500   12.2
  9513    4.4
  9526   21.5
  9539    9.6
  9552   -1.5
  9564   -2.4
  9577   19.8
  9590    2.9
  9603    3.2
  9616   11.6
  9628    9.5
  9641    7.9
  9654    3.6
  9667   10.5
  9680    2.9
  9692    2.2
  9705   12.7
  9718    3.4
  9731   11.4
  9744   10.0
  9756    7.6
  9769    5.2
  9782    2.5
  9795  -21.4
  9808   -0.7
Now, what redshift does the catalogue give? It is 0.888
